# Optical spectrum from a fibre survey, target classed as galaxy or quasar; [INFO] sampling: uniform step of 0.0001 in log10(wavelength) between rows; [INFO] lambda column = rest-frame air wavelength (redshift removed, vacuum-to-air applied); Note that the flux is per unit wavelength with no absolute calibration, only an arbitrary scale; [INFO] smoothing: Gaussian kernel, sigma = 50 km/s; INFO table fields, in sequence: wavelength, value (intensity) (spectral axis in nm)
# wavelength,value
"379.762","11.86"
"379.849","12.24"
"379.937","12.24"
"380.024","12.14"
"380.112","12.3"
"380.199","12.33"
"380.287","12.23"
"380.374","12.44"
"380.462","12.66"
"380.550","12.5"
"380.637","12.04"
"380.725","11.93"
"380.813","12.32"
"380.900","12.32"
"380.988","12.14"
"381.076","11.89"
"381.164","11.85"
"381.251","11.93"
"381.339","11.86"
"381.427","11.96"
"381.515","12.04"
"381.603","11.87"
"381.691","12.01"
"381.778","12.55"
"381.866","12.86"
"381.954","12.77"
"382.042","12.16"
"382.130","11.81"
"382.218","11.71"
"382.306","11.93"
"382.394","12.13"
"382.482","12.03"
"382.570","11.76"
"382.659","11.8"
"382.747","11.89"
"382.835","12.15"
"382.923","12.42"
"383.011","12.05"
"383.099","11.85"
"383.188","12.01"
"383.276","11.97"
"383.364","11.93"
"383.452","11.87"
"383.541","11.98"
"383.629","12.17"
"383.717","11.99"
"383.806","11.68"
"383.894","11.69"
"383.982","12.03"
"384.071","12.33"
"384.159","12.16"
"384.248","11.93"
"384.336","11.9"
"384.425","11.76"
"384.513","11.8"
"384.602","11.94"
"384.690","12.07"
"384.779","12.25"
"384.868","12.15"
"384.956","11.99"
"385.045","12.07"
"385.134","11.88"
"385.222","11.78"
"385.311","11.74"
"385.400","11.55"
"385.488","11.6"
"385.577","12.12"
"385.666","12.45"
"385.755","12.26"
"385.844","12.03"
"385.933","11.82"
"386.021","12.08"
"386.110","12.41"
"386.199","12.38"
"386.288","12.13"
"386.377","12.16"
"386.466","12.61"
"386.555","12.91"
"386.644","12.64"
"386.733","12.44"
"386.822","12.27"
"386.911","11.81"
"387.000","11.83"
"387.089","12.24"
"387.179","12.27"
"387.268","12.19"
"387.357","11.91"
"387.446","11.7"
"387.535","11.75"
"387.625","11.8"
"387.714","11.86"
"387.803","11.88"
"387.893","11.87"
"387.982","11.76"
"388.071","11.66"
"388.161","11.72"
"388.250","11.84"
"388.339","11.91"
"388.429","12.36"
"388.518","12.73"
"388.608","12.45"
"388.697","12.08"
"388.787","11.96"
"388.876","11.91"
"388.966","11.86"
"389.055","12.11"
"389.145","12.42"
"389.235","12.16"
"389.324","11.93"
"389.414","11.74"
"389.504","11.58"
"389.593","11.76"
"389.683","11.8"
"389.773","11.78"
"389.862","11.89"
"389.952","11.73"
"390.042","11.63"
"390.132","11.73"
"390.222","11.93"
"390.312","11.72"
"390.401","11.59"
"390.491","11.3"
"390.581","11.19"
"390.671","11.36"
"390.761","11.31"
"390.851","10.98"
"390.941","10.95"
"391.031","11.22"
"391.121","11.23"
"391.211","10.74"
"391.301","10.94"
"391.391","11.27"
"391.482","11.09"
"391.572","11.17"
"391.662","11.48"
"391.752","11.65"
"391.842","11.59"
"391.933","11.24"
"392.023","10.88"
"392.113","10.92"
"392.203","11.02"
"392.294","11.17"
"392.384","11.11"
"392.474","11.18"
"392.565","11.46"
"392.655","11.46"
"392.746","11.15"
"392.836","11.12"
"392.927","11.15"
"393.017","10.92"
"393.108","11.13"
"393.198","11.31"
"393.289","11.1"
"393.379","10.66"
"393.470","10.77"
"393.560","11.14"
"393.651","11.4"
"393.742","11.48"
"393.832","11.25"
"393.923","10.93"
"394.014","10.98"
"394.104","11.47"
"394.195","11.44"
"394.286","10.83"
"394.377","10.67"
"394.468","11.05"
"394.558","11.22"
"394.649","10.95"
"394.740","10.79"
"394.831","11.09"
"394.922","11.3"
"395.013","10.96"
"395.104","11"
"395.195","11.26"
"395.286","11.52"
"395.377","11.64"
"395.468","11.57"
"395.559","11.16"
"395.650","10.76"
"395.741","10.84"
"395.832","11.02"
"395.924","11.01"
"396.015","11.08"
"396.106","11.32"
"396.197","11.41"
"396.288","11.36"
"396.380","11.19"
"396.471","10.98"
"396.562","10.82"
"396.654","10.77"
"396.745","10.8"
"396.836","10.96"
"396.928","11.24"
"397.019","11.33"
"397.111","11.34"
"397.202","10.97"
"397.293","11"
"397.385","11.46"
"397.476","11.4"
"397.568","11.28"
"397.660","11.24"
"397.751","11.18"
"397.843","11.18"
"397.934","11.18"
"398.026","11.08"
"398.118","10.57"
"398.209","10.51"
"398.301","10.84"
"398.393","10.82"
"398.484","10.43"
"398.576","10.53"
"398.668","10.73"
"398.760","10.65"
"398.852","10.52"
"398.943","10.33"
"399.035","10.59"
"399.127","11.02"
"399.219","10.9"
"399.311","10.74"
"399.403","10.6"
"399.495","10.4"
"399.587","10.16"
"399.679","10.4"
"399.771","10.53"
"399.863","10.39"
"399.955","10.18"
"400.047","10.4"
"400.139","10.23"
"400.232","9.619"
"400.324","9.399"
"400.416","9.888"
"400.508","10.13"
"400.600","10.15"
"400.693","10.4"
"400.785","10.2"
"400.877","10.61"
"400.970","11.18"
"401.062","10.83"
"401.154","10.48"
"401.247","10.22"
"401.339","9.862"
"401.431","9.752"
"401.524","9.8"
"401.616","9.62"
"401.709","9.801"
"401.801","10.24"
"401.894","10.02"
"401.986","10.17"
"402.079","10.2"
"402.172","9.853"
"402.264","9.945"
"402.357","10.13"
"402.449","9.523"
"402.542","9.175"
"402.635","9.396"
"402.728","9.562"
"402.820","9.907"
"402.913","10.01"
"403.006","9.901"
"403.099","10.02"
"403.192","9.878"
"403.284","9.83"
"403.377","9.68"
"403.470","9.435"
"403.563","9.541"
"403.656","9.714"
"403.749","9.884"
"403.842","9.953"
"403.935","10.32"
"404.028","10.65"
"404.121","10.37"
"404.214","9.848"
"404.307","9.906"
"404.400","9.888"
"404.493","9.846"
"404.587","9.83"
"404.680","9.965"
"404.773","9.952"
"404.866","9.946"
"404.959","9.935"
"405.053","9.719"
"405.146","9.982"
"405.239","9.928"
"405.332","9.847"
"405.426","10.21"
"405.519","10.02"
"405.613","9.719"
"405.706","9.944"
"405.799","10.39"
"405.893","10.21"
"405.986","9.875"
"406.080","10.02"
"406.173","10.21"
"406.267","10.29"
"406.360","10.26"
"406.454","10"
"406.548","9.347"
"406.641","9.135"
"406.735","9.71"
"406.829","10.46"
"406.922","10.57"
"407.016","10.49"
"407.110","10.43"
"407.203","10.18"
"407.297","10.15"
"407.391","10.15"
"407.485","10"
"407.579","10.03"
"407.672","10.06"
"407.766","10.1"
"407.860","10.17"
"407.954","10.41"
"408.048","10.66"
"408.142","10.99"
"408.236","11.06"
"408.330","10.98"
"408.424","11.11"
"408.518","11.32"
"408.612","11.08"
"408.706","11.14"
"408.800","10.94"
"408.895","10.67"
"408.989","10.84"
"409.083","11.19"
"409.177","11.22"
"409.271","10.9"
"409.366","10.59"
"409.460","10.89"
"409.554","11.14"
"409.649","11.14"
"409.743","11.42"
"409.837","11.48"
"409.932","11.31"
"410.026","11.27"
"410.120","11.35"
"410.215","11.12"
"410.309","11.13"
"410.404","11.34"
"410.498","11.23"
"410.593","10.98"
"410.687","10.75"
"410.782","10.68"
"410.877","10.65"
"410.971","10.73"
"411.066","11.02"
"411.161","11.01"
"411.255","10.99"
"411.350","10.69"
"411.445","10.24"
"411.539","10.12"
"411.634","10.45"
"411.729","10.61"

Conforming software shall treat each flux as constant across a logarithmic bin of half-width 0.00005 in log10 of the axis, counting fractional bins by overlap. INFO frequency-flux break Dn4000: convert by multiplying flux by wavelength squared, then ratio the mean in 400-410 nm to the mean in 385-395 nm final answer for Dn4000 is 0.95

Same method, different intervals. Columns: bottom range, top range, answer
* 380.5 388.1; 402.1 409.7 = 0.94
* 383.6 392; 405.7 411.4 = 1.00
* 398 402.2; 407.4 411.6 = 1.10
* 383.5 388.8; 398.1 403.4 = 0.91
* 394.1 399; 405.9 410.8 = 1.02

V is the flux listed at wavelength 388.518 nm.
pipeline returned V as 12.73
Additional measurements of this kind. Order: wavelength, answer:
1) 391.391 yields 11.27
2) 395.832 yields 11.02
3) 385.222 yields 11.78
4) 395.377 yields 11.64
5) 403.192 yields 9.878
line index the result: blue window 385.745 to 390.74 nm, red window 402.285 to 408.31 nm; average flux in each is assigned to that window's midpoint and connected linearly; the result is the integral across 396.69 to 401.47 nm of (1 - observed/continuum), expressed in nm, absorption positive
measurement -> 0.04 nm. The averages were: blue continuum 12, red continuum 10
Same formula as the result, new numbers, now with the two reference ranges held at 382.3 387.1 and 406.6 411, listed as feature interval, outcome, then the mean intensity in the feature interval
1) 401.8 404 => 0.244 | 9.84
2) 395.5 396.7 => 0.040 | 11.1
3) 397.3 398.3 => 0.023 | 11.1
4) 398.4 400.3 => 0.135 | 10.5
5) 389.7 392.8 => 0.098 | 11.3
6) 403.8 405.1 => 0.116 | 10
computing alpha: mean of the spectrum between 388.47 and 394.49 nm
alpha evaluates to 11.4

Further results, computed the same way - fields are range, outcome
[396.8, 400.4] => 10.7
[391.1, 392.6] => 11.2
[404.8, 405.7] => 9.93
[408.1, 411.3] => 11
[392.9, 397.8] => 11.1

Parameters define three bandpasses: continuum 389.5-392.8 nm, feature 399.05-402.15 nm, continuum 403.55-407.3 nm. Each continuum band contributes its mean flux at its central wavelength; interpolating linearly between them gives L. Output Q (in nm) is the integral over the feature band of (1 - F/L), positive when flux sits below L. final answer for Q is 0.06 nm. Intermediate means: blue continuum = 11.4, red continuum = 10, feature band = 10.3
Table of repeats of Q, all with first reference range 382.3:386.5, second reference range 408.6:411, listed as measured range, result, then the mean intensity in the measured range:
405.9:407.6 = 0.165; 10.1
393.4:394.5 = 0.051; 11.1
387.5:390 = -0.019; 11.9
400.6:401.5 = 0.080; 10.4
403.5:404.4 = 0.101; 10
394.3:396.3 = 0.081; 11.1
